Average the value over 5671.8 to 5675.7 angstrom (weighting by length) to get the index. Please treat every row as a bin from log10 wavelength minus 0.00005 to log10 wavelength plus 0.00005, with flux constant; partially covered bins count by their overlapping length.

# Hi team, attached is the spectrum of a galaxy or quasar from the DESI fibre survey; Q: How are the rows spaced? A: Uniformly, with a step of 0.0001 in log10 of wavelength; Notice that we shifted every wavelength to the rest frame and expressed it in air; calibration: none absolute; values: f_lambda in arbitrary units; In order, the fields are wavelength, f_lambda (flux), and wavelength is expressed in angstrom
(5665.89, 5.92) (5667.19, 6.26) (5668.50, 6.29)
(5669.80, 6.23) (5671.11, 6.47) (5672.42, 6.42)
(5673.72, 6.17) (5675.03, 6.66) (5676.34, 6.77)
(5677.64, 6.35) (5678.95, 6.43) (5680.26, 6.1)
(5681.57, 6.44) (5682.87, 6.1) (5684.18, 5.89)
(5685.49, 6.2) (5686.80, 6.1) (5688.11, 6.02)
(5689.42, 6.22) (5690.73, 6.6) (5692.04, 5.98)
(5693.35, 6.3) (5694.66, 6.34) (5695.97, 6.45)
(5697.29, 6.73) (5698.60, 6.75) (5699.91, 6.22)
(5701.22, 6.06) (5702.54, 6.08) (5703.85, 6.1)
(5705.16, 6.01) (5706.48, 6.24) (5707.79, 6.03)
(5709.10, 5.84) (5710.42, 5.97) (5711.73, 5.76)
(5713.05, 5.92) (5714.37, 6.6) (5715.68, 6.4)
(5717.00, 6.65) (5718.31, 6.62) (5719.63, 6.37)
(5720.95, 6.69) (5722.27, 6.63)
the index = 6.42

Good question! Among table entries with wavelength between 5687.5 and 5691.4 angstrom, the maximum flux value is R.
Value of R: 6.6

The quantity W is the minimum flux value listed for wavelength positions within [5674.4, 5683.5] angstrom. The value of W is 6.1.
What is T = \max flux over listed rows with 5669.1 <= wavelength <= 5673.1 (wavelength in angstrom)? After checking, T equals 6.47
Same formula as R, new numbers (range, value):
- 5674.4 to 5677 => 6.77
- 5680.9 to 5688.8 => 6.44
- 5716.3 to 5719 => 6.65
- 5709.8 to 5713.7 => 5.97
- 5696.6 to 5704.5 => 6.75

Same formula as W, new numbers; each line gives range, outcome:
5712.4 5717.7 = 5.92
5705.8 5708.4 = 6.03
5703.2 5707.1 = 6.01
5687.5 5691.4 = 6.02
